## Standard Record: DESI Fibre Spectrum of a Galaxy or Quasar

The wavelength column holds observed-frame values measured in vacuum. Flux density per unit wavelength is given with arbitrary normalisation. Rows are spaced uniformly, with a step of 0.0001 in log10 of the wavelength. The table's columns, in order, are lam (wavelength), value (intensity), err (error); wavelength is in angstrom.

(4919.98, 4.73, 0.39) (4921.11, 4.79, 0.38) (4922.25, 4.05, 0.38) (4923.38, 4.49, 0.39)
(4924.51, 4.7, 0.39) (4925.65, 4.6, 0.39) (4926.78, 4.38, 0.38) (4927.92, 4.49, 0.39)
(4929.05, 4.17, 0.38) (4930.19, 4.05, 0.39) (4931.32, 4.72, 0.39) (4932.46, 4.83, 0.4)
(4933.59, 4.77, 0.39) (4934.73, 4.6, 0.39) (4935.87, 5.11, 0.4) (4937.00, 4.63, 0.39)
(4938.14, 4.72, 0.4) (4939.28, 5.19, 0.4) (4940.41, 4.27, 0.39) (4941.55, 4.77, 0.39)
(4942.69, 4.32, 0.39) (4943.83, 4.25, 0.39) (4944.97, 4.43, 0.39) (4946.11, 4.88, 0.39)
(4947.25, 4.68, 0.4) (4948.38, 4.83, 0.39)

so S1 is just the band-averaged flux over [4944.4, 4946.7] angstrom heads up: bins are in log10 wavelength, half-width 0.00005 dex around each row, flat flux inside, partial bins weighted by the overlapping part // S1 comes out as 4.65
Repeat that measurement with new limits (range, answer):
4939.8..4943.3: 4.46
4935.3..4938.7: 4.82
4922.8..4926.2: 4.6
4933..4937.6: 4.78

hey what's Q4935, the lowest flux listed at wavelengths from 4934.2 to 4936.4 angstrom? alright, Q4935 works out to 4.6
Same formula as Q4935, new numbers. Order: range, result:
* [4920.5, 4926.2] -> 4.05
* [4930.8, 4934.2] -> 4.72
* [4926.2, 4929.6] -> 4.17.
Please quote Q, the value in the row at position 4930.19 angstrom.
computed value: 4.05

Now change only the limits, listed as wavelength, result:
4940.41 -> 4.27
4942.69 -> 4.32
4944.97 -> 4.43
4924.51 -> 4.7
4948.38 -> 4.83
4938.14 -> 4.72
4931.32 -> 4.72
